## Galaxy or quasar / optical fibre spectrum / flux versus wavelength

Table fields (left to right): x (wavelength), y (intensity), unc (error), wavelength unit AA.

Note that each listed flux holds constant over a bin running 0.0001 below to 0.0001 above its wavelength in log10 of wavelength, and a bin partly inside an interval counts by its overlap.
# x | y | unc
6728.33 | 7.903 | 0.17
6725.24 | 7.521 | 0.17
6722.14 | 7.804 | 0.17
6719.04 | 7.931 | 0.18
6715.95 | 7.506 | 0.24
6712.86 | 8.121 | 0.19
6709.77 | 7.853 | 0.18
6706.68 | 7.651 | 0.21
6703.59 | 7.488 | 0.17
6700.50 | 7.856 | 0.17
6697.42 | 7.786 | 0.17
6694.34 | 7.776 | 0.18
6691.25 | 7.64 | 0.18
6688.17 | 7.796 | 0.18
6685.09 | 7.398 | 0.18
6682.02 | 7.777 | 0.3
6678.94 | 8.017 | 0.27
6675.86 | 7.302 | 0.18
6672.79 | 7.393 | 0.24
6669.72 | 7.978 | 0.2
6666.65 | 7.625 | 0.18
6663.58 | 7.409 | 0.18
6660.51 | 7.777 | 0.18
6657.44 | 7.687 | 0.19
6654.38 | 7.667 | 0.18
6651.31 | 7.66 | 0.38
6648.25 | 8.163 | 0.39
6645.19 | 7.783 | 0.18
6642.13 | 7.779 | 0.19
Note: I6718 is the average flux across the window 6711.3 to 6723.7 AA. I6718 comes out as 7.84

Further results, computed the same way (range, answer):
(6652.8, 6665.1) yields 7.63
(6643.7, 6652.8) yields 7.87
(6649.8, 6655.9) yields 7.66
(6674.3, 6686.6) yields 7.63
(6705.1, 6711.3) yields 7.75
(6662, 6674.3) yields 7.6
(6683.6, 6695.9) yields 7.65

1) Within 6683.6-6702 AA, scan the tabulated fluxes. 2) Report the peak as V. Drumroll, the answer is 7.856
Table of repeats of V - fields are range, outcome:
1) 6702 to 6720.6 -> 8.121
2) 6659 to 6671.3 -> 7.978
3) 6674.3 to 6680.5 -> 8.017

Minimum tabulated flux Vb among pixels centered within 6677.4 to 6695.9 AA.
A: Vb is 7.398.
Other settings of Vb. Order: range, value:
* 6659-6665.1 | 7.409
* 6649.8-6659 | 7.66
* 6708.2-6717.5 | 7.506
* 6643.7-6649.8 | 7.783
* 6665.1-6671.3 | 7.625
